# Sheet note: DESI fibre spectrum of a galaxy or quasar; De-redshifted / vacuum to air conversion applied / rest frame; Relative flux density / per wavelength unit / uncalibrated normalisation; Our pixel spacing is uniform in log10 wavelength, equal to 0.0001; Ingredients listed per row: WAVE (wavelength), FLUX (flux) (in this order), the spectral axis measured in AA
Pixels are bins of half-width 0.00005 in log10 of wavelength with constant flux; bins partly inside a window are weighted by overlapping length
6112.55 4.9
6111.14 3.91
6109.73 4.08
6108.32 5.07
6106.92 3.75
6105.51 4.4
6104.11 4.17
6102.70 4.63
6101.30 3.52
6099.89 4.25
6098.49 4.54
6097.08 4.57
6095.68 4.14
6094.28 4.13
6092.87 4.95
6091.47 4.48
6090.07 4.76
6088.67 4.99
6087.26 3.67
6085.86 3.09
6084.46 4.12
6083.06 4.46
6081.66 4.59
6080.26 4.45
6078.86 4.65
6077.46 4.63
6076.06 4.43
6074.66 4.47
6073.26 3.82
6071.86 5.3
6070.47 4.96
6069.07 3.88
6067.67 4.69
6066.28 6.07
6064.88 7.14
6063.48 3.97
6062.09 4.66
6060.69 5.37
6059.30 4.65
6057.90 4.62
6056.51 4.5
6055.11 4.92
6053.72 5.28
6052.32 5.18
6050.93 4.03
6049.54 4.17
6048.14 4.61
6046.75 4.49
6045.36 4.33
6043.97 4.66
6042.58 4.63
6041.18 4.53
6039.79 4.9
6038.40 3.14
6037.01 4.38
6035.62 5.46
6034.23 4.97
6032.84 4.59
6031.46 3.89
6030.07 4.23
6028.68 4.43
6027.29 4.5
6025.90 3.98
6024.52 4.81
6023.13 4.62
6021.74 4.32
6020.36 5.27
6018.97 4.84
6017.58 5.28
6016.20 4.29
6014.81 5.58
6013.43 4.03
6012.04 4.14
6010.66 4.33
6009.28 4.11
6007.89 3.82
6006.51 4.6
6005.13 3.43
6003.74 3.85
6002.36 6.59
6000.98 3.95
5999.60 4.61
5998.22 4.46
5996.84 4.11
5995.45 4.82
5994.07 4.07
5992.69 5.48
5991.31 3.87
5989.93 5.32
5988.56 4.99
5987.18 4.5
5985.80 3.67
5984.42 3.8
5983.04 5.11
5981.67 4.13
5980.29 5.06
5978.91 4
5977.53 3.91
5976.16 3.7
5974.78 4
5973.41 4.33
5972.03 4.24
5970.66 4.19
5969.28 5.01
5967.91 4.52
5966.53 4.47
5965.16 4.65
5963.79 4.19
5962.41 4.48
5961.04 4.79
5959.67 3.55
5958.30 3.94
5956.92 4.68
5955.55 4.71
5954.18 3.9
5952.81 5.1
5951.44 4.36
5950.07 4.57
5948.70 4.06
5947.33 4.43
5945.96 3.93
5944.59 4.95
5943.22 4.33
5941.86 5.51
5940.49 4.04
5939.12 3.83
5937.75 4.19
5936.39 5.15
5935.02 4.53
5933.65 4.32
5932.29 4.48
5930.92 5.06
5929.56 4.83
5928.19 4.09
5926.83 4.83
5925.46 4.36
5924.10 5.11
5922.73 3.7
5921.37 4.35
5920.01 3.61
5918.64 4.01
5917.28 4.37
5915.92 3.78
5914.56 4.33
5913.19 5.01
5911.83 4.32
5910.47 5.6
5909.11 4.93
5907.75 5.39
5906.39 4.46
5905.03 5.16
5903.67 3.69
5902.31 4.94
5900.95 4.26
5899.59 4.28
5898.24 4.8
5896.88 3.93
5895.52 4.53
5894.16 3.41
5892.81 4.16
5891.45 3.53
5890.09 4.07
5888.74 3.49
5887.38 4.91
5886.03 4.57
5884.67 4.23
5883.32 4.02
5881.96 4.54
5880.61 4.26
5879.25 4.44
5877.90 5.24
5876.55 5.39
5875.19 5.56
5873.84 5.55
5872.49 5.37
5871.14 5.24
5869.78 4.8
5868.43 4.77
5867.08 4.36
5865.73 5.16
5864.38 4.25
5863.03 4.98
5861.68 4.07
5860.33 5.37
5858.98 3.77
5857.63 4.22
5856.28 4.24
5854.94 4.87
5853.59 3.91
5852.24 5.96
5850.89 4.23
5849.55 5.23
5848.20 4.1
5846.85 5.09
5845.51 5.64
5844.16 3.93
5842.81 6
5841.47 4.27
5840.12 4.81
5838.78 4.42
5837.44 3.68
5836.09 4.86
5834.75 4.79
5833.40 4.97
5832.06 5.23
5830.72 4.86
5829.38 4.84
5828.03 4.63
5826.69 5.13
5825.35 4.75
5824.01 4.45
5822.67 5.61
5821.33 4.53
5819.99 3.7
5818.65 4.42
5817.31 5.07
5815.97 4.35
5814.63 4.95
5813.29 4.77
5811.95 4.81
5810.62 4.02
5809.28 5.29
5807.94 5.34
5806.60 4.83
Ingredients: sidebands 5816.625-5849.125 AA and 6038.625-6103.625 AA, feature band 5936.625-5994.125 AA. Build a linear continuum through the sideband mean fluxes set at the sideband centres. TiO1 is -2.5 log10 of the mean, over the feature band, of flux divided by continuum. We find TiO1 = 0.06 mag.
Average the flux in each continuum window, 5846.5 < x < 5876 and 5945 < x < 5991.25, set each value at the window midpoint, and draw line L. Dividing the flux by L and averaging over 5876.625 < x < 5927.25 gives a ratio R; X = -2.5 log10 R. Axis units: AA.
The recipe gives 0.052 mag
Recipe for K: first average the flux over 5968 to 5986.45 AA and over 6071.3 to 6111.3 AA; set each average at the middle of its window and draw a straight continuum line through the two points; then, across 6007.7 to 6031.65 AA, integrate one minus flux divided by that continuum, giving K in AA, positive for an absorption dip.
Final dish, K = -1.16 AA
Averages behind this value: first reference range 4.25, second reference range 4.35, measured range 4.5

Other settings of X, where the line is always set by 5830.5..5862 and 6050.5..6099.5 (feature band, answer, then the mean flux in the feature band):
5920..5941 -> 0.057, 4.43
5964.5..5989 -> 0.077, 4.34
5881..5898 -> 0.135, 4.14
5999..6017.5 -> 0.051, 4.44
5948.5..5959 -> 0.056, 4.43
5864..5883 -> -0.052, 4.92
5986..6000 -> 0.015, 4.59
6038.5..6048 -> 0.034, 4.5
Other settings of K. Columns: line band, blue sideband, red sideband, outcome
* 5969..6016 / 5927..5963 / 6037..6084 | 1.5 AA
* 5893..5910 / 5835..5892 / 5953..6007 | 0.3 AA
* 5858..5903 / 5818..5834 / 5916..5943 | 0.4 AA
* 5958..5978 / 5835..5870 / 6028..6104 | 1.4 AA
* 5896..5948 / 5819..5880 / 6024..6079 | 2.6 AA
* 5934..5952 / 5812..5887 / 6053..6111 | 0.8 AA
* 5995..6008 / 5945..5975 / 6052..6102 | 0.0 AA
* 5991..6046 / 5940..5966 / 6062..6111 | -0.5 AA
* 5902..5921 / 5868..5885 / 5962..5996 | 0.8 AA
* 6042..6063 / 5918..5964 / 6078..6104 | -1.5 AA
